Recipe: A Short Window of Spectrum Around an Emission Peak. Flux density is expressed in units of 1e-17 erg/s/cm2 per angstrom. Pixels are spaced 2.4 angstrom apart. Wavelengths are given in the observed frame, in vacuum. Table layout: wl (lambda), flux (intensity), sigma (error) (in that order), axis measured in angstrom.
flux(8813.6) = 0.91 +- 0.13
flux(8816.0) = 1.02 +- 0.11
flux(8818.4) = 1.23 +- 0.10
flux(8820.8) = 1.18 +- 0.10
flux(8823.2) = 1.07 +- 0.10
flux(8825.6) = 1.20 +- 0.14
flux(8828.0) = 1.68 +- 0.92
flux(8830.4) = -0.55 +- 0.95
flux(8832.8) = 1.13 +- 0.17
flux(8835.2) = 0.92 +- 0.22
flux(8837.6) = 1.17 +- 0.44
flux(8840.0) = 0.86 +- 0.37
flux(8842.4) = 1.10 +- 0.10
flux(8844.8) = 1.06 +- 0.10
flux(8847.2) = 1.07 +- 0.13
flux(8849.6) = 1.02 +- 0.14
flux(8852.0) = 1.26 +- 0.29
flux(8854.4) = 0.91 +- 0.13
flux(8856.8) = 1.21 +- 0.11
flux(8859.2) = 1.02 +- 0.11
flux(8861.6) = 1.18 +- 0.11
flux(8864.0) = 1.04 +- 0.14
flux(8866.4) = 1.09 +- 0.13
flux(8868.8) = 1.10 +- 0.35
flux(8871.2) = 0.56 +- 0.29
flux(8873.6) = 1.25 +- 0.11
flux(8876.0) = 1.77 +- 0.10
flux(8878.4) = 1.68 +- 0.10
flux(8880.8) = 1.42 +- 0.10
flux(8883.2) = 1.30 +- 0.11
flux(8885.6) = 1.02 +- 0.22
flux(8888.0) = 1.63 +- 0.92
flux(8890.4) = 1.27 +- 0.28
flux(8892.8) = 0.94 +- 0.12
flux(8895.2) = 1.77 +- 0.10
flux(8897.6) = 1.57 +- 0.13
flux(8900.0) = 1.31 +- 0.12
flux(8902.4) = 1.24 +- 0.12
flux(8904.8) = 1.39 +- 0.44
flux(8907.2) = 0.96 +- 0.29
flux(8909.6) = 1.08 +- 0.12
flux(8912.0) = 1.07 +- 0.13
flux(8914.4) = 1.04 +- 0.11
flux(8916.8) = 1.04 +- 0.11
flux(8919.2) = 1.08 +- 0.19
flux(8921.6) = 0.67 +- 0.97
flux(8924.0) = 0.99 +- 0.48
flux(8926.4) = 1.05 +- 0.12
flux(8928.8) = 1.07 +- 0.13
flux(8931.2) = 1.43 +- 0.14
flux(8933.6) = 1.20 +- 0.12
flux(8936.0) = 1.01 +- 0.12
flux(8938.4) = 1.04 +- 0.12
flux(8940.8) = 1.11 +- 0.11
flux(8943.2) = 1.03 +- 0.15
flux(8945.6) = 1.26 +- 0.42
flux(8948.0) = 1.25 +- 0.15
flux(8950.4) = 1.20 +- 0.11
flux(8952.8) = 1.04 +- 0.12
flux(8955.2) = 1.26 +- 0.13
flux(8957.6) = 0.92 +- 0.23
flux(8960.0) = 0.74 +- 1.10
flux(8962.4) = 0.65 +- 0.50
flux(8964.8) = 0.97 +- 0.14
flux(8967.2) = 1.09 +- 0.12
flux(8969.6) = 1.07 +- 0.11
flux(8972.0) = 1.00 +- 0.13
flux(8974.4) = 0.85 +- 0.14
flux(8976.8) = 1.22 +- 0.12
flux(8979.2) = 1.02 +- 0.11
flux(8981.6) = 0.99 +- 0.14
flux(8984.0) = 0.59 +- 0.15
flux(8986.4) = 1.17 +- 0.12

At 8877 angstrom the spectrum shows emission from [S II]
